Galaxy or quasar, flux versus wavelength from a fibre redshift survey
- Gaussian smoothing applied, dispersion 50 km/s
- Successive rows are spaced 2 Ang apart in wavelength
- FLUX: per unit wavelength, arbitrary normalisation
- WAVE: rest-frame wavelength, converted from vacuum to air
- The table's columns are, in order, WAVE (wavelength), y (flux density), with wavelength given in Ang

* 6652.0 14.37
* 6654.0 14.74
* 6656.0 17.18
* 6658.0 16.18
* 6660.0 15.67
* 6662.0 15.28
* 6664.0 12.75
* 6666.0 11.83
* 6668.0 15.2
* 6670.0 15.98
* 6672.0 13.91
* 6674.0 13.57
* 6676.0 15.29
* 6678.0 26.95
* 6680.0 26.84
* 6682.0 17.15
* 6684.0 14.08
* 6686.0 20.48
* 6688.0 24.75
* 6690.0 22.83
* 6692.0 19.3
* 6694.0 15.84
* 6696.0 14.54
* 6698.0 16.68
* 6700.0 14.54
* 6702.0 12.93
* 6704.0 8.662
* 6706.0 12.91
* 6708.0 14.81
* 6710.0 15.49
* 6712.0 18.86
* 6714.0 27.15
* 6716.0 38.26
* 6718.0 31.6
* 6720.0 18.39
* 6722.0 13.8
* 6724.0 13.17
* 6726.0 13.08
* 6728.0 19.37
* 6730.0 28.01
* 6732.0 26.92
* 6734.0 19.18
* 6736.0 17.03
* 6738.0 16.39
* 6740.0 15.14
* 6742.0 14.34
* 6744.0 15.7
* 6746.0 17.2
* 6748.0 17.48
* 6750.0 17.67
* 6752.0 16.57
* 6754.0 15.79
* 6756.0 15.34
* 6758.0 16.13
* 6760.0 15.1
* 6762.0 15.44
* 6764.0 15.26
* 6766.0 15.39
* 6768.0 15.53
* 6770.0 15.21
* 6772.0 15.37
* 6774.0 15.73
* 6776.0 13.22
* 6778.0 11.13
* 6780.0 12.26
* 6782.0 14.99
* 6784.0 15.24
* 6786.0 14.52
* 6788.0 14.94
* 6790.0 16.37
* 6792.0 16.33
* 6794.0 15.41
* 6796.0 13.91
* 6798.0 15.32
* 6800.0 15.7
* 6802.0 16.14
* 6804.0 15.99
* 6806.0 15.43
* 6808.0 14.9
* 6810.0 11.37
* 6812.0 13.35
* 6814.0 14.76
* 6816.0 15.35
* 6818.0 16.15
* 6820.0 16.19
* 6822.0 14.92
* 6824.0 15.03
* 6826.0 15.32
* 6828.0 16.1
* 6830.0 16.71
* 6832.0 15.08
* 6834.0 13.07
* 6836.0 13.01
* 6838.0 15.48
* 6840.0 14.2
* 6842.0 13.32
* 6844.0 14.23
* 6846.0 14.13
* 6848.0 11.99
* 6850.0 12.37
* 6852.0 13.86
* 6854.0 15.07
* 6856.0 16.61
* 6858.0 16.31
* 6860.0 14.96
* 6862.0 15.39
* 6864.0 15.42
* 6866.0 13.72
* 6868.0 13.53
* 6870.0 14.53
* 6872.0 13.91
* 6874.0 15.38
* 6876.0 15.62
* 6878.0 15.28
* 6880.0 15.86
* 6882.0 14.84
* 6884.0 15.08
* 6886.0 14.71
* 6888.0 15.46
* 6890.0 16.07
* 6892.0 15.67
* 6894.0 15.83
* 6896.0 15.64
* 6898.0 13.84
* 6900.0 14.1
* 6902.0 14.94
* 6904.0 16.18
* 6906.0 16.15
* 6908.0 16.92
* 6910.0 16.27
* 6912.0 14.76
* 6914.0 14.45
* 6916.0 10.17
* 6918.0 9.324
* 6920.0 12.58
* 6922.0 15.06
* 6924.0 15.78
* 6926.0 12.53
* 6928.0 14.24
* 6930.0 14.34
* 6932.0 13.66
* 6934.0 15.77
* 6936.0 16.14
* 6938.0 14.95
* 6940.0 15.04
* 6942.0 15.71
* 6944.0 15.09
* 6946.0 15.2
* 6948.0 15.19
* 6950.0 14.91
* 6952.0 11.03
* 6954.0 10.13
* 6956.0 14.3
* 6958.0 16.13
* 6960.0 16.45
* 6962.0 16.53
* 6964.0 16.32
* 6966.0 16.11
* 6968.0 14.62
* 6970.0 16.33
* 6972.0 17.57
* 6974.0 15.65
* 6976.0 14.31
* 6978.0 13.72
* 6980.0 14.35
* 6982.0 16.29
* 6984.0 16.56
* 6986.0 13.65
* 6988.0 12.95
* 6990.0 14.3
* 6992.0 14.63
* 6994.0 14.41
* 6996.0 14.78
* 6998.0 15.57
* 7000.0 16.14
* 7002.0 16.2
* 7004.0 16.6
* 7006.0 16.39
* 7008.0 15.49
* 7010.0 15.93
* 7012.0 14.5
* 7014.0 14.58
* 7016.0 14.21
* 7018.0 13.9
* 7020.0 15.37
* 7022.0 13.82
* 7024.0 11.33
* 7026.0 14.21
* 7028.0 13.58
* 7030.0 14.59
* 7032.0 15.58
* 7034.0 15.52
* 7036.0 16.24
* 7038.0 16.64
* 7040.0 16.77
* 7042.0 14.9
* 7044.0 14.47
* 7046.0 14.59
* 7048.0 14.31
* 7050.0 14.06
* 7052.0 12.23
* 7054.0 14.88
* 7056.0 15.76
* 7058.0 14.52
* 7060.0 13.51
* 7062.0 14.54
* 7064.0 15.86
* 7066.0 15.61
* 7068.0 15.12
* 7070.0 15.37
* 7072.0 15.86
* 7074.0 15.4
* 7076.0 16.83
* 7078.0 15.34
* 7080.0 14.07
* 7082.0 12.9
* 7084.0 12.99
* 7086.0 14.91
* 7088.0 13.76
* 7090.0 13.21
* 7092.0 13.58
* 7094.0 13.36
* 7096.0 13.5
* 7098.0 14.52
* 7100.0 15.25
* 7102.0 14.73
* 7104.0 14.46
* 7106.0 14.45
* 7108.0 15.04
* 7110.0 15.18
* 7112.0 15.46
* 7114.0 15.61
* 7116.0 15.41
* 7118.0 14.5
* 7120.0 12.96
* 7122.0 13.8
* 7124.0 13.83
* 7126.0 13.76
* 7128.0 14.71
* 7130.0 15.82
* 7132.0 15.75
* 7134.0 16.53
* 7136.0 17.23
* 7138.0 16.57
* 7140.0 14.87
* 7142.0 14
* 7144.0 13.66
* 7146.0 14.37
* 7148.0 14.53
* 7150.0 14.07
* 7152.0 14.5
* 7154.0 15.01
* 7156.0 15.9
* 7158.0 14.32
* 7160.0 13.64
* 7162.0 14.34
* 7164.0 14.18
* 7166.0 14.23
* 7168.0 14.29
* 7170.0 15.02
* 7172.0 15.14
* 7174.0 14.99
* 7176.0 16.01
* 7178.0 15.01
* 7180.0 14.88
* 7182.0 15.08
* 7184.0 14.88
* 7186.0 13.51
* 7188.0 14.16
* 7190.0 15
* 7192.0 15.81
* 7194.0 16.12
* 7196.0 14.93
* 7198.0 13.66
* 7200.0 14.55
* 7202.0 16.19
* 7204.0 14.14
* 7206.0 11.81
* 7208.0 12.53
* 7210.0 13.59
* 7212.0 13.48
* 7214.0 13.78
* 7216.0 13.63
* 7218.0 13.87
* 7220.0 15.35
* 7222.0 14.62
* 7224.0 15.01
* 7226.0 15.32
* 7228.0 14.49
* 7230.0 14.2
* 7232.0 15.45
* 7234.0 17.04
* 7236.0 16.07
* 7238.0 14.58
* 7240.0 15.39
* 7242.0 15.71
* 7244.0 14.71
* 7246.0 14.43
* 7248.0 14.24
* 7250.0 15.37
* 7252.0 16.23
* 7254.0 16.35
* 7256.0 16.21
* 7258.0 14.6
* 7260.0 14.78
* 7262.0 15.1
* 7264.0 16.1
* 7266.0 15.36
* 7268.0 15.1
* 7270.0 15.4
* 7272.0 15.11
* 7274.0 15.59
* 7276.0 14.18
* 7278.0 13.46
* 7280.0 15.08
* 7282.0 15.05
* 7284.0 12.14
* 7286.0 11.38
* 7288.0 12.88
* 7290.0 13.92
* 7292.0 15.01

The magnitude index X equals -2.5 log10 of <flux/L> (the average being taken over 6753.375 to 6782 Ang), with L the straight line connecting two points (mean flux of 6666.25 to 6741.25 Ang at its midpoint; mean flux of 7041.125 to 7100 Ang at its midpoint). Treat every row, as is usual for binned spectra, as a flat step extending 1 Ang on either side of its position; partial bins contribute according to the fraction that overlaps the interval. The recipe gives 0.20 mag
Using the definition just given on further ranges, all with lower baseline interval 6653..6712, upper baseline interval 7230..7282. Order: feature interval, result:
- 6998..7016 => 0.01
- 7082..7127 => 0.10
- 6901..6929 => 0.12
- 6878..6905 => 0.05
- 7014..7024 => 0.12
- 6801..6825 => 0.09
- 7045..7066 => 0.09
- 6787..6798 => 0.06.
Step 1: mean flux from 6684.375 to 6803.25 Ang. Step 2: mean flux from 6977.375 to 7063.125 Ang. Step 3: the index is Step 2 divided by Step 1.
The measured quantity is 0.9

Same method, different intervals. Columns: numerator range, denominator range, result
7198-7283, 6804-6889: 1.01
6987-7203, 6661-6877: 0.91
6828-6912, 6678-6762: 0.81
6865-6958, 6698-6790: 0.86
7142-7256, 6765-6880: 1.00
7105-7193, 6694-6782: 0.87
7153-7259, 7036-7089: 1.00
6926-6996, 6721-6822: 0.94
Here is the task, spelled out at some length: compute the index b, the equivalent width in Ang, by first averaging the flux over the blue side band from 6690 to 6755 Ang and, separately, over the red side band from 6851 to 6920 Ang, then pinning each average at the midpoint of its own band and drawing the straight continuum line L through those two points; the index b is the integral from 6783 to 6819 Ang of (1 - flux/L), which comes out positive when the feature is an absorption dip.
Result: 3.2 Ang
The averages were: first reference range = 18.1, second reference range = 14.8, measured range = 15.1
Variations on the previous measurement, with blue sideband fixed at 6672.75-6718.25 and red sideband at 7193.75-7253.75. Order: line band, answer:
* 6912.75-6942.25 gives 5.48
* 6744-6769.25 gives 3.40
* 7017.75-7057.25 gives 3.83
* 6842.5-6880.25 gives 6.57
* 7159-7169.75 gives 0.69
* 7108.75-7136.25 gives 0.96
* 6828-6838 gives 1.78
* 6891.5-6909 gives 1.90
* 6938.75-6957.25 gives 3.12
